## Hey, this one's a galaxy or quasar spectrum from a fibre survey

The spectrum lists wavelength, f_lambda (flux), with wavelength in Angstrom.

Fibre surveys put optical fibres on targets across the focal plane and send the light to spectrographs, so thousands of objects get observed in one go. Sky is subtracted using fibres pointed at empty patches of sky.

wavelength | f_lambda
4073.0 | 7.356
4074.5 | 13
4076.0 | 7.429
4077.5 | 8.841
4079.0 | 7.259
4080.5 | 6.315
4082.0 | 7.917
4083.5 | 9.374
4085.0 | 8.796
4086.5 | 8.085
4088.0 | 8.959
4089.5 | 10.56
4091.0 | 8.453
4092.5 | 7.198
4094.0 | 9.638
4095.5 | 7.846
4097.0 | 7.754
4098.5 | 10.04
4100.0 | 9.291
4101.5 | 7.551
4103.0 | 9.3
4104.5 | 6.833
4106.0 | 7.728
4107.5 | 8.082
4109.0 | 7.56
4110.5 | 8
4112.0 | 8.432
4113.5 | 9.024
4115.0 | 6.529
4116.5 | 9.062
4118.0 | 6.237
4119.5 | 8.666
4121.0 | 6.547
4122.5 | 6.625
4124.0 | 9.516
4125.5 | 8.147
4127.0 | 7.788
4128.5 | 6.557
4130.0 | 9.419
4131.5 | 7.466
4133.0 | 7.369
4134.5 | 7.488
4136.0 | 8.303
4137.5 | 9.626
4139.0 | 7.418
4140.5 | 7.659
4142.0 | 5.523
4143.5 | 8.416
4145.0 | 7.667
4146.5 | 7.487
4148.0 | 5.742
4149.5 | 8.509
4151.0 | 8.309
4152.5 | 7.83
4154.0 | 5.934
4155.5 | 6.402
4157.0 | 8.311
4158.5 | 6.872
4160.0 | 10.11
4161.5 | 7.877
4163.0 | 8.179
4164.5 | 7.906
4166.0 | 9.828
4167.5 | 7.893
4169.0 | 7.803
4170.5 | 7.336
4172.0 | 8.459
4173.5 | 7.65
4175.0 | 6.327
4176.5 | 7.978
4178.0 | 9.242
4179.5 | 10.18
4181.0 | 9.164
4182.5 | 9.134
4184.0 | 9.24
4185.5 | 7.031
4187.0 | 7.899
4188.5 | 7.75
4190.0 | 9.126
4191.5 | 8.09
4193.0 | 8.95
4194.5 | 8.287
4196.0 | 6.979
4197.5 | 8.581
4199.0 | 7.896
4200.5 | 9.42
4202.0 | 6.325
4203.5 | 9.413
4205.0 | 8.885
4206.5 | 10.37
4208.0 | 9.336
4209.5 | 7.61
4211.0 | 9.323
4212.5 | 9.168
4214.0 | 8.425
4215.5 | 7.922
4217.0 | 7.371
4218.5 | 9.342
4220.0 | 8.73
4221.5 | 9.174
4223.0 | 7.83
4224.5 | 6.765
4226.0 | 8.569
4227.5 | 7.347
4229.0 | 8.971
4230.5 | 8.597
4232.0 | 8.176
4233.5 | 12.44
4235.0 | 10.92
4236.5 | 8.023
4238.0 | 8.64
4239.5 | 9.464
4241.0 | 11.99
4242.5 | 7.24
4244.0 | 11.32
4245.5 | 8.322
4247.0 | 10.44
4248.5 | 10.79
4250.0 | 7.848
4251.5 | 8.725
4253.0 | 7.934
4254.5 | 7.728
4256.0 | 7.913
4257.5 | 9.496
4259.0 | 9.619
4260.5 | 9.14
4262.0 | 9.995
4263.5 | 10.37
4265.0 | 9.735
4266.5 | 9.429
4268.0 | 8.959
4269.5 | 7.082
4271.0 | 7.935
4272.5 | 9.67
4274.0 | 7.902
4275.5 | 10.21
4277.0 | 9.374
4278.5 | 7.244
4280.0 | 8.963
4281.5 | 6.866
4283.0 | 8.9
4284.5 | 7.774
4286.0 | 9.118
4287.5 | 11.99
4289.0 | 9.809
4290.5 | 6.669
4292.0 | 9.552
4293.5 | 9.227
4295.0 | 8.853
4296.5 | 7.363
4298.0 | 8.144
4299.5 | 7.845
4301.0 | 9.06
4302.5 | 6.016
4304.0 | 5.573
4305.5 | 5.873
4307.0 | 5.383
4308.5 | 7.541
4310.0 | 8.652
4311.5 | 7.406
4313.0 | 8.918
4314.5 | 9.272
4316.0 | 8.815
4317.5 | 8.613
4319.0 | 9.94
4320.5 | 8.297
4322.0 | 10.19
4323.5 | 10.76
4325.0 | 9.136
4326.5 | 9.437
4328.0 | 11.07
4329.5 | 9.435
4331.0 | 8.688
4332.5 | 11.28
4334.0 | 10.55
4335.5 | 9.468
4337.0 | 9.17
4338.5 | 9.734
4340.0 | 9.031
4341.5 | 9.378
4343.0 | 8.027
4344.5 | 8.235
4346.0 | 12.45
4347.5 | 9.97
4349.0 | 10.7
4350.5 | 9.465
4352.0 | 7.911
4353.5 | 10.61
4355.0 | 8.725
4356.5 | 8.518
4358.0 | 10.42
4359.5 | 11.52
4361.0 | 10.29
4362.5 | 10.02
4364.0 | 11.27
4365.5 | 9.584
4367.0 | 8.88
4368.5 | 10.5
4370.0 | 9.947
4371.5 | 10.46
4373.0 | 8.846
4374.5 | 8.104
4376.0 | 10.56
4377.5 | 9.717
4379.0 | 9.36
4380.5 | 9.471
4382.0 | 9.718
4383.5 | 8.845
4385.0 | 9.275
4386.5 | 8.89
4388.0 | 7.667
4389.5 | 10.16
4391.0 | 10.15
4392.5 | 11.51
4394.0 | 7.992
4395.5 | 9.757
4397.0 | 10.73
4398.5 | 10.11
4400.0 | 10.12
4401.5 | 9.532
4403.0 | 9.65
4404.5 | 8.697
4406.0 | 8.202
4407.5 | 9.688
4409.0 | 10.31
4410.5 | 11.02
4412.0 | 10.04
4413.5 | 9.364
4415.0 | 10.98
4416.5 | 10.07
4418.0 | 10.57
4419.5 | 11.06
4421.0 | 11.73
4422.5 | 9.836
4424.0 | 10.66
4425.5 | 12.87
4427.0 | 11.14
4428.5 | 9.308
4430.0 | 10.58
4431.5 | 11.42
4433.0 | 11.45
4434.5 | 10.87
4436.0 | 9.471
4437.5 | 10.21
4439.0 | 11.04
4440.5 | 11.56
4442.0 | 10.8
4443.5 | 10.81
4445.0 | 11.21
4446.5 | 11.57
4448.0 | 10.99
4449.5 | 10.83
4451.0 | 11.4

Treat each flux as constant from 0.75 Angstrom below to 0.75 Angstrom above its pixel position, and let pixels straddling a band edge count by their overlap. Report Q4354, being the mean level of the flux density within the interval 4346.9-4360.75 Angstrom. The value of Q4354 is 9.78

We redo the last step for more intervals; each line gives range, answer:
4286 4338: 8.77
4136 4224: 8.19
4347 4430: 9.91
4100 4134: 7.87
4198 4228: 8.47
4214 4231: 8.24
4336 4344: 9.05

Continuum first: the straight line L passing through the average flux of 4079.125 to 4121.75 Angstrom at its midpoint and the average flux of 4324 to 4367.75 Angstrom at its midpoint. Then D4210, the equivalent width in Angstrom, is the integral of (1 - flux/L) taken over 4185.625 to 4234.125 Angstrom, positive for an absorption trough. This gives 2.1 Angstrom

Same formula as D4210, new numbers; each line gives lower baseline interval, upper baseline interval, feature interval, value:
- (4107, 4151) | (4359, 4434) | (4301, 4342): 2.6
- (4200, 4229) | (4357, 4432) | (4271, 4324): 4.4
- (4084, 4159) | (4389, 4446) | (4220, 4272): -0.3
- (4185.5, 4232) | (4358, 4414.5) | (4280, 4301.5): 0.8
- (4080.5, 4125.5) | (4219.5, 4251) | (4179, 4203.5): 1.2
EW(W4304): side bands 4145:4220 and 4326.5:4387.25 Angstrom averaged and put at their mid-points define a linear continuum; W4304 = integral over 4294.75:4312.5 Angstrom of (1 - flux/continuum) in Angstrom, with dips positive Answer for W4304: 3.8 Angstrom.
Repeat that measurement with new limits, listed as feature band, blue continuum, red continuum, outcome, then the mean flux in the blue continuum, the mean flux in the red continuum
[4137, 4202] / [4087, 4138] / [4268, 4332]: 2.0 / 8.16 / 8.55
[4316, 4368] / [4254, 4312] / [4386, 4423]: -3.2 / 8.43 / 9.92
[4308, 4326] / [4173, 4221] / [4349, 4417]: 0.6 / 8.48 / 9.71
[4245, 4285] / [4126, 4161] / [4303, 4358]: -1.2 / 7.67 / 9.07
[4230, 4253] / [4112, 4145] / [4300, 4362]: -2.6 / 7.79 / 9.11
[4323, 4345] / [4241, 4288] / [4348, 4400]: -0.3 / 9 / 9.7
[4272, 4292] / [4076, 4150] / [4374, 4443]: 0.8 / 8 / 10.1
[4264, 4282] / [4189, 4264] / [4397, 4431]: 1.1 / 8.86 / 10.3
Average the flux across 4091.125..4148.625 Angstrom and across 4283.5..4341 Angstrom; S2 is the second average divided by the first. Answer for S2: 1.1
